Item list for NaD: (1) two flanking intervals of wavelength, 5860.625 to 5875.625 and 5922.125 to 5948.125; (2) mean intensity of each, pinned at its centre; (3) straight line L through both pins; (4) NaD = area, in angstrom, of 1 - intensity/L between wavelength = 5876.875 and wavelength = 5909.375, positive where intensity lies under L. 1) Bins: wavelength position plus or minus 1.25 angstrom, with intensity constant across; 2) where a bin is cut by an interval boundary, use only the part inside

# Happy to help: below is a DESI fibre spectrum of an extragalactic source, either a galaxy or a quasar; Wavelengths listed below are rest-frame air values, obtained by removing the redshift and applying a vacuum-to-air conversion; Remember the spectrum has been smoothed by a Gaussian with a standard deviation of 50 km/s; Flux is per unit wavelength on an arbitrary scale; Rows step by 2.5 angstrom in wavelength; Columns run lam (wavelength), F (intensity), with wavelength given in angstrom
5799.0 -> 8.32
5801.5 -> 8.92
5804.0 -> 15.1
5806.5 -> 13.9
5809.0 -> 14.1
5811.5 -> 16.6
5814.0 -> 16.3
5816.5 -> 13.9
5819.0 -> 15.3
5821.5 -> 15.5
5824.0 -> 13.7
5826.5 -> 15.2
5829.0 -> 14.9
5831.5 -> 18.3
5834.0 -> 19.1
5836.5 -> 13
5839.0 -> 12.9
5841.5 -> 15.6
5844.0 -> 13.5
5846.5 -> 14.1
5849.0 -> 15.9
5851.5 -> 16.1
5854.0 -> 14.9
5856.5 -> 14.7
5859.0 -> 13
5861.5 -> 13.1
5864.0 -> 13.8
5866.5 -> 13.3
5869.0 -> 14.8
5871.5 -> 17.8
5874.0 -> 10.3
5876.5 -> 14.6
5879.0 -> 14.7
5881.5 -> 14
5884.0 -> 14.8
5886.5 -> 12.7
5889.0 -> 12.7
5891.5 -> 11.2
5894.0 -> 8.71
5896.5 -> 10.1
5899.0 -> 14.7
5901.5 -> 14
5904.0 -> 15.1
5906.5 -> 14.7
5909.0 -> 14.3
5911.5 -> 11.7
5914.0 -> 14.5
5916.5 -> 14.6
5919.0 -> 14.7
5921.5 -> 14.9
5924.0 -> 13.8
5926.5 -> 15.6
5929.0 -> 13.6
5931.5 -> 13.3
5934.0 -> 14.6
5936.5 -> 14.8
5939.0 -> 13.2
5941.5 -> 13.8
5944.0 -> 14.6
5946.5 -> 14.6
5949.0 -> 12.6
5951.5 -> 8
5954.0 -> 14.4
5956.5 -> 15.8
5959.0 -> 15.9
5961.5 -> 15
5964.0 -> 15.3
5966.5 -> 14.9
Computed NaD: 1.8 angstrom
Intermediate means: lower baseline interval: 13.9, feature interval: 13.2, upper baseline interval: 14.2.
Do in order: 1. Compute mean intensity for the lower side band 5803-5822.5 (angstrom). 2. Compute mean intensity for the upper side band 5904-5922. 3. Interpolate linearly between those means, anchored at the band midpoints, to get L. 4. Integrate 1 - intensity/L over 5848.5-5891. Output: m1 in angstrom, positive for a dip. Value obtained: 1.4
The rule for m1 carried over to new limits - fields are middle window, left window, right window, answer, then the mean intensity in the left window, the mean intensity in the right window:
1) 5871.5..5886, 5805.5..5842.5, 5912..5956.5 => 0.6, 15.2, 13.9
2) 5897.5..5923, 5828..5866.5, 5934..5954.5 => -0.8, 14.8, 13.3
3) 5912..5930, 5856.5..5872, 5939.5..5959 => -0.9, 14.2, 13.6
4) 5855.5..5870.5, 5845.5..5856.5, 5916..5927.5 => 1.3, 15.2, 14.7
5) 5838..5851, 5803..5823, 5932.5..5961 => 0.2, 15.1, 13.9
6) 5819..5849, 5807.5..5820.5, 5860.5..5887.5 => -0.6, 15.2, 14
